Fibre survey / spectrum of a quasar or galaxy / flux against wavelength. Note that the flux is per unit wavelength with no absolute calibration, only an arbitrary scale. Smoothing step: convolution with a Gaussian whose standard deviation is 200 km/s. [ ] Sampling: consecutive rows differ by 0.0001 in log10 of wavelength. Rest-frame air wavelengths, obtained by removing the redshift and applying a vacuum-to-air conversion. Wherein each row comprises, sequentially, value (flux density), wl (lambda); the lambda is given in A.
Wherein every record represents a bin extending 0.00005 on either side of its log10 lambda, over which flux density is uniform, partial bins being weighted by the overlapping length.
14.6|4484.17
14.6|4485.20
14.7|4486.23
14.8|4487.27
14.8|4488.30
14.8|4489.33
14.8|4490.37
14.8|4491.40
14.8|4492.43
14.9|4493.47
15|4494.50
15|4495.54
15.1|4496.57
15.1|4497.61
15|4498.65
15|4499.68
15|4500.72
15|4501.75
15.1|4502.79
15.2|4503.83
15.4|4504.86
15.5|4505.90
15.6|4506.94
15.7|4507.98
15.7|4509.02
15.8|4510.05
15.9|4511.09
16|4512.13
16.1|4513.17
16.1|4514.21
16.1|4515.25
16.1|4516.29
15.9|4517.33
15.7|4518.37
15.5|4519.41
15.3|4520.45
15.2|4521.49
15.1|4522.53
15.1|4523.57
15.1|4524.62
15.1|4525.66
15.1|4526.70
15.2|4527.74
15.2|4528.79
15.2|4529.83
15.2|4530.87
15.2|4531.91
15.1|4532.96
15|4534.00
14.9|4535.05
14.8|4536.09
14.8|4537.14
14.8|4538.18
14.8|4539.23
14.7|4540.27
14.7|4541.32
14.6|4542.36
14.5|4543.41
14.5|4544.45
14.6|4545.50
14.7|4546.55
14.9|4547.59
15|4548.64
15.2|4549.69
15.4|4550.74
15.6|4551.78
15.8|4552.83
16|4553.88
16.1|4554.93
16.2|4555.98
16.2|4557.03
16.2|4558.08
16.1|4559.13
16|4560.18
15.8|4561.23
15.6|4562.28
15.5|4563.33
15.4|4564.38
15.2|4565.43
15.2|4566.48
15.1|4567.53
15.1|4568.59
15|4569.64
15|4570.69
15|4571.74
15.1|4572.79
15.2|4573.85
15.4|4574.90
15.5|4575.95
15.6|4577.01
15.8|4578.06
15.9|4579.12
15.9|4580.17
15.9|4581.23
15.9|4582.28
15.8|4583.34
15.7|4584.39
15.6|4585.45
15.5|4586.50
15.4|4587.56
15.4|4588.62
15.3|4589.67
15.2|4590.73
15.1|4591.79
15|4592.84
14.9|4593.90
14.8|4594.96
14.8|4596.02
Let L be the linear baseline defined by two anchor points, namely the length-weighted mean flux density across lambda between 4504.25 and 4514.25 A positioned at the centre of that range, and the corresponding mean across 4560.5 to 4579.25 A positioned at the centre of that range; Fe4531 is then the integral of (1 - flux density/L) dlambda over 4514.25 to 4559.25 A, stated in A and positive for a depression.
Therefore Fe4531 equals 0.88 A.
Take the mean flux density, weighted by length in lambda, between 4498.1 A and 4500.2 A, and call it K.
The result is 15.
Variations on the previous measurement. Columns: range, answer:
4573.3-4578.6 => 15.5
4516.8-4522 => 15.5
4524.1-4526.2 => 15.1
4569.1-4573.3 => 15.1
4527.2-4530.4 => 15.2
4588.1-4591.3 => 15.3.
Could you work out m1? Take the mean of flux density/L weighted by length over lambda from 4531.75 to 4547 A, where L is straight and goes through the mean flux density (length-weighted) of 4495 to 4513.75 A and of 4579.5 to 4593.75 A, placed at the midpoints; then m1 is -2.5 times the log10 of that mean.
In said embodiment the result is 0.049 mag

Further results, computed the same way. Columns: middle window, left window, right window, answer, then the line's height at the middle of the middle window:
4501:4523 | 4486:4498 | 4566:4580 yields -0.04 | 15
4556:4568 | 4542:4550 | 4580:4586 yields -0.04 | 15.2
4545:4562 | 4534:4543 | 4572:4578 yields -0.04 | 15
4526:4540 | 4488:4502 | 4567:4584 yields 0.01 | 15.2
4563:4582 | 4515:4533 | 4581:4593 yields 0.01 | 15.5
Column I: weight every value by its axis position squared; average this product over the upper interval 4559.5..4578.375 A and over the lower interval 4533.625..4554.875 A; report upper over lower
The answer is 1.04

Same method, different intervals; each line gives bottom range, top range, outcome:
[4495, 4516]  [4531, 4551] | 0.97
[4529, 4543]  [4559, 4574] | 1.04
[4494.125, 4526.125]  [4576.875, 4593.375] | 1.04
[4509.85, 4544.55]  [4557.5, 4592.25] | 1.04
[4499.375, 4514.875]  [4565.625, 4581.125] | 1.02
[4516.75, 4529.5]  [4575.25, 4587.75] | 1.05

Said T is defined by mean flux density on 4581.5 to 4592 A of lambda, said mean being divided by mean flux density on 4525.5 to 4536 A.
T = 1.0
